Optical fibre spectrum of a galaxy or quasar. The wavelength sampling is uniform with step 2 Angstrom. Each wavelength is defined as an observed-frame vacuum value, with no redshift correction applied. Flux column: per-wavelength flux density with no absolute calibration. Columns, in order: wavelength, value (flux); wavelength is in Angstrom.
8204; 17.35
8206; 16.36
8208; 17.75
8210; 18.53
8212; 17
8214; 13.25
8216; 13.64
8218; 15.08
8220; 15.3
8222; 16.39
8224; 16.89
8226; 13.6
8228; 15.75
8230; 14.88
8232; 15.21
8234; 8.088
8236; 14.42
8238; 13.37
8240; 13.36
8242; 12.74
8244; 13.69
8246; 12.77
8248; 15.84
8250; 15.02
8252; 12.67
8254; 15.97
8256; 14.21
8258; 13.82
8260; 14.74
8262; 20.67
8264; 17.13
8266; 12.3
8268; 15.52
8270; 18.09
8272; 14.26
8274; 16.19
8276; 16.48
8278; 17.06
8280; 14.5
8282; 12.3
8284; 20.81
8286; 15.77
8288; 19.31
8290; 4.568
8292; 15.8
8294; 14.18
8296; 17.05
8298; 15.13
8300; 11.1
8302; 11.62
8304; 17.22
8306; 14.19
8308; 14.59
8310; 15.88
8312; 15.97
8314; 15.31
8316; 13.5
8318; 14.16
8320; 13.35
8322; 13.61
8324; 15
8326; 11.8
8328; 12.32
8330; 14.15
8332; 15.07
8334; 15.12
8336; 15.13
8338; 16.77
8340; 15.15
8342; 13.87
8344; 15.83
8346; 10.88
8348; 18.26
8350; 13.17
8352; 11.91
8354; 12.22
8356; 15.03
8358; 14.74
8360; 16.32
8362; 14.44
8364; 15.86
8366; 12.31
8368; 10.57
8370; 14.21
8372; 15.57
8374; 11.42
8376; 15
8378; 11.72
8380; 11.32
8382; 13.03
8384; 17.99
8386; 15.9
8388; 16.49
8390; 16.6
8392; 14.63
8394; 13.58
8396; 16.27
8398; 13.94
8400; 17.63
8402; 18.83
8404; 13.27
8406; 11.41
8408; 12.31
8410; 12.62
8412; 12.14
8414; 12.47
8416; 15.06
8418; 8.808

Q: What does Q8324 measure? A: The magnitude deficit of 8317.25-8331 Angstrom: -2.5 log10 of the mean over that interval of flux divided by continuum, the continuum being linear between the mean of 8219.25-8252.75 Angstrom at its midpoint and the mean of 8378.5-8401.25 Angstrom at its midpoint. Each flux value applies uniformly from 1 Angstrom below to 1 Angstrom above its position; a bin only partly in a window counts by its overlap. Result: 0.10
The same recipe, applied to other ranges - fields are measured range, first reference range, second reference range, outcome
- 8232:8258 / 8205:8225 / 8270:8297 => 0.16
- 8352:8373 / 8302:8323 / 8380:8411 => 0.06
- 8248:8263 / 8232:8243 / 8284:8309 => -0.16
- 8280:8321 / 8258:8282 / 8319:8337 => 0.02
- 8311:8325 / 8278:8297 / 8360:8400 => 0.03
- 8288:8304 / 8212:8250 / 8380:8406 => 0.09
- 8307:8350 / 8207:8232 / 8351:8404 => 0.02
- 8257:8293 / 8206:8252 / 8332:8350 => -0.05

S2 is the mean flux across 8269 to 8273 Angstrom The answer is 16.2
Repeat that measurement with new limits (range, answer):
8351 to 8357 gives 13.1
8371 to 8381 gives 13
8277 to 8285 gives 16.2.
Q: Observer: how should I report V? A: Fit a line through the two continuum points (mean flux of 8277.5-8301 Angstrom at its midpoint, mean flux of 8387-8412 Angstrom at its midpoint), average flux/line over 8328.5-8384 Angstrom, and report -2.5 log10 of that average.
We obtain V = 0.05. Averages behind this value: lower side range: 14.8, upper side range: 14.7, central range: 14.1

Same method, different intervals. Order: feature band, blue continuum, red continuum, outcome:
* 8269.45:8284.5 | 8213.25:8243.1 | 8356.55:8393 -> -0.13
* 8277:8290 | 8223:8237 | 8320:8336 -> -0.12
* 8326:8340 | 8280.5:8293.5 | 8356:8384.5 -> -0.02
